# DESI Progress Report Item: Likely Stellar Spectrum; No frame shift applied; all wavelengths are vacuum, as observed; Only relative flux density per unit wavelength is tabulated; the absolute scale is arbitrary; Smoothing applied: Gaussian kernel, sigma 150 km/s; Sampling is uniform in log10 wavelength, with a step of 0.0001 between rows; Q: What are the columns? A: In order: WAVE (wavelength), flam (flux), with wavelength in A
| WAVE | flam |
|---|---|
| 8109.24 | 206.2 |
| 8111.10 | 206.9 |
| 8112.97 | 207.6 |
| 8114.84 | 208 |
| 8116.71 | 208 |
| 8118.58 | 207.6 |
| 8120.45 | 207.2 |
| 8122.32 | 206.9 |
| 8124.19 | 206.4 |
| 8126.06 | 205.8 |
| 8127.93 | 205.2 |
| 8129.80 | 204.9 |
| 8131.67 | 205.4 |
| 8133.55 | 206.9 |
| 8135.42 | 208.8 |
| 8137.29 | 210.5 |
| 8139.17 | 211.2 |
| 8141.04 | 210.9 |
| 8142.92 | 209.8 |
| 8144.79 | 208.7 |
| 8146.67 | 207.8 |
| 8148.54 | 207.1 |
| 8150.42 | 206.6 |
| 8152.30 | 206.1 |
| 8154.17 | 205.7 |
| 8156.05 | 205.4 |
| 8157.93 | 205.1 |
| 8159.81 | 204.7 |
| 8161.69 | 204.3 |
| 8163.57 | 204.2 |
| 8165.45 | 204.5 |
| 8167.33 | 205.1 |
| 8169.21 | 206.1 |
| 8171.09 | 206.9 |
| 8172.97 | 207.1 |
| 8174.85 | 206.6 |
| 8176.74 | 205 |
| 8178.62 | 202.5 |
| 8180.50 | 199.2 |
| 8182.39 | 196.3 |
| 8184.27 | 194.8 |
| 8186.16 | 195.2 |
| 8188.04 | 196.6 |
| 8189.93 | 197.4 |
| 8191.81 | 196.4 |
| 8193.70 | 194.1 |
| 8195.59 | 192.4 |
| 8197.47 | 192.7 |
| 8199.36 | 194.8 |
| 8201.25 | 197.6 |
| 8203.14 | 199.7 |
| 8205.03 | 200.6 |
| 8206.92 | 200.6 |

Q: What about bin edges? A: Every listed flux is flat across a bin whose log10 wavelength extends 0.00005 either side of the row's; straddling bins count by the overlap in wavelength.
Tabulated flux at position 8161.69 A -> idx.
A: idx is 204.3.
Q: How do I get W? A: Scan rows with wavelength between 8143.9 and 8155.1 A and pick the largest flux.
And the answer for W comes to 208.7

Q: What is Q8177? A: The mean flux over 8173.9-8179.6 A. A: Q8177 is 205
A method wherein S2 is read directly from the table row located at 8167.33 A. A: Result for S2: 205.1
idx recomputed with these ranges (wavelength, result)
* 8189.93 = 197.4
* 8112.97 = 207.6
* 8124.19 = 206.4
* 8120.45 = 207.2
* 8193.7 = 194.1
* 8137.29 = 210.5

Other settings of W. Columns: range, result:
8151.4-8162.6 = 206.1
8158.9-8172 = 206.9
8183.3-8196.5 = 197.4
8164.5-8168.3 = 205.1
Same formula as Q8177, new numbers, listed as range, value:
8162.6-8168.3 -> 205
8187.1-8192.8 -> 197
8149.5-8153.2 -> 206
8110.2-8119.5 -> 207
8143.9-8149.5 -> 208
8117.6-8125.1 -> 207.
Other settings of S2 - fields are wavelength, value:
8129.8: 204.9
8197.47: 192.7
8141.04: 210.9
